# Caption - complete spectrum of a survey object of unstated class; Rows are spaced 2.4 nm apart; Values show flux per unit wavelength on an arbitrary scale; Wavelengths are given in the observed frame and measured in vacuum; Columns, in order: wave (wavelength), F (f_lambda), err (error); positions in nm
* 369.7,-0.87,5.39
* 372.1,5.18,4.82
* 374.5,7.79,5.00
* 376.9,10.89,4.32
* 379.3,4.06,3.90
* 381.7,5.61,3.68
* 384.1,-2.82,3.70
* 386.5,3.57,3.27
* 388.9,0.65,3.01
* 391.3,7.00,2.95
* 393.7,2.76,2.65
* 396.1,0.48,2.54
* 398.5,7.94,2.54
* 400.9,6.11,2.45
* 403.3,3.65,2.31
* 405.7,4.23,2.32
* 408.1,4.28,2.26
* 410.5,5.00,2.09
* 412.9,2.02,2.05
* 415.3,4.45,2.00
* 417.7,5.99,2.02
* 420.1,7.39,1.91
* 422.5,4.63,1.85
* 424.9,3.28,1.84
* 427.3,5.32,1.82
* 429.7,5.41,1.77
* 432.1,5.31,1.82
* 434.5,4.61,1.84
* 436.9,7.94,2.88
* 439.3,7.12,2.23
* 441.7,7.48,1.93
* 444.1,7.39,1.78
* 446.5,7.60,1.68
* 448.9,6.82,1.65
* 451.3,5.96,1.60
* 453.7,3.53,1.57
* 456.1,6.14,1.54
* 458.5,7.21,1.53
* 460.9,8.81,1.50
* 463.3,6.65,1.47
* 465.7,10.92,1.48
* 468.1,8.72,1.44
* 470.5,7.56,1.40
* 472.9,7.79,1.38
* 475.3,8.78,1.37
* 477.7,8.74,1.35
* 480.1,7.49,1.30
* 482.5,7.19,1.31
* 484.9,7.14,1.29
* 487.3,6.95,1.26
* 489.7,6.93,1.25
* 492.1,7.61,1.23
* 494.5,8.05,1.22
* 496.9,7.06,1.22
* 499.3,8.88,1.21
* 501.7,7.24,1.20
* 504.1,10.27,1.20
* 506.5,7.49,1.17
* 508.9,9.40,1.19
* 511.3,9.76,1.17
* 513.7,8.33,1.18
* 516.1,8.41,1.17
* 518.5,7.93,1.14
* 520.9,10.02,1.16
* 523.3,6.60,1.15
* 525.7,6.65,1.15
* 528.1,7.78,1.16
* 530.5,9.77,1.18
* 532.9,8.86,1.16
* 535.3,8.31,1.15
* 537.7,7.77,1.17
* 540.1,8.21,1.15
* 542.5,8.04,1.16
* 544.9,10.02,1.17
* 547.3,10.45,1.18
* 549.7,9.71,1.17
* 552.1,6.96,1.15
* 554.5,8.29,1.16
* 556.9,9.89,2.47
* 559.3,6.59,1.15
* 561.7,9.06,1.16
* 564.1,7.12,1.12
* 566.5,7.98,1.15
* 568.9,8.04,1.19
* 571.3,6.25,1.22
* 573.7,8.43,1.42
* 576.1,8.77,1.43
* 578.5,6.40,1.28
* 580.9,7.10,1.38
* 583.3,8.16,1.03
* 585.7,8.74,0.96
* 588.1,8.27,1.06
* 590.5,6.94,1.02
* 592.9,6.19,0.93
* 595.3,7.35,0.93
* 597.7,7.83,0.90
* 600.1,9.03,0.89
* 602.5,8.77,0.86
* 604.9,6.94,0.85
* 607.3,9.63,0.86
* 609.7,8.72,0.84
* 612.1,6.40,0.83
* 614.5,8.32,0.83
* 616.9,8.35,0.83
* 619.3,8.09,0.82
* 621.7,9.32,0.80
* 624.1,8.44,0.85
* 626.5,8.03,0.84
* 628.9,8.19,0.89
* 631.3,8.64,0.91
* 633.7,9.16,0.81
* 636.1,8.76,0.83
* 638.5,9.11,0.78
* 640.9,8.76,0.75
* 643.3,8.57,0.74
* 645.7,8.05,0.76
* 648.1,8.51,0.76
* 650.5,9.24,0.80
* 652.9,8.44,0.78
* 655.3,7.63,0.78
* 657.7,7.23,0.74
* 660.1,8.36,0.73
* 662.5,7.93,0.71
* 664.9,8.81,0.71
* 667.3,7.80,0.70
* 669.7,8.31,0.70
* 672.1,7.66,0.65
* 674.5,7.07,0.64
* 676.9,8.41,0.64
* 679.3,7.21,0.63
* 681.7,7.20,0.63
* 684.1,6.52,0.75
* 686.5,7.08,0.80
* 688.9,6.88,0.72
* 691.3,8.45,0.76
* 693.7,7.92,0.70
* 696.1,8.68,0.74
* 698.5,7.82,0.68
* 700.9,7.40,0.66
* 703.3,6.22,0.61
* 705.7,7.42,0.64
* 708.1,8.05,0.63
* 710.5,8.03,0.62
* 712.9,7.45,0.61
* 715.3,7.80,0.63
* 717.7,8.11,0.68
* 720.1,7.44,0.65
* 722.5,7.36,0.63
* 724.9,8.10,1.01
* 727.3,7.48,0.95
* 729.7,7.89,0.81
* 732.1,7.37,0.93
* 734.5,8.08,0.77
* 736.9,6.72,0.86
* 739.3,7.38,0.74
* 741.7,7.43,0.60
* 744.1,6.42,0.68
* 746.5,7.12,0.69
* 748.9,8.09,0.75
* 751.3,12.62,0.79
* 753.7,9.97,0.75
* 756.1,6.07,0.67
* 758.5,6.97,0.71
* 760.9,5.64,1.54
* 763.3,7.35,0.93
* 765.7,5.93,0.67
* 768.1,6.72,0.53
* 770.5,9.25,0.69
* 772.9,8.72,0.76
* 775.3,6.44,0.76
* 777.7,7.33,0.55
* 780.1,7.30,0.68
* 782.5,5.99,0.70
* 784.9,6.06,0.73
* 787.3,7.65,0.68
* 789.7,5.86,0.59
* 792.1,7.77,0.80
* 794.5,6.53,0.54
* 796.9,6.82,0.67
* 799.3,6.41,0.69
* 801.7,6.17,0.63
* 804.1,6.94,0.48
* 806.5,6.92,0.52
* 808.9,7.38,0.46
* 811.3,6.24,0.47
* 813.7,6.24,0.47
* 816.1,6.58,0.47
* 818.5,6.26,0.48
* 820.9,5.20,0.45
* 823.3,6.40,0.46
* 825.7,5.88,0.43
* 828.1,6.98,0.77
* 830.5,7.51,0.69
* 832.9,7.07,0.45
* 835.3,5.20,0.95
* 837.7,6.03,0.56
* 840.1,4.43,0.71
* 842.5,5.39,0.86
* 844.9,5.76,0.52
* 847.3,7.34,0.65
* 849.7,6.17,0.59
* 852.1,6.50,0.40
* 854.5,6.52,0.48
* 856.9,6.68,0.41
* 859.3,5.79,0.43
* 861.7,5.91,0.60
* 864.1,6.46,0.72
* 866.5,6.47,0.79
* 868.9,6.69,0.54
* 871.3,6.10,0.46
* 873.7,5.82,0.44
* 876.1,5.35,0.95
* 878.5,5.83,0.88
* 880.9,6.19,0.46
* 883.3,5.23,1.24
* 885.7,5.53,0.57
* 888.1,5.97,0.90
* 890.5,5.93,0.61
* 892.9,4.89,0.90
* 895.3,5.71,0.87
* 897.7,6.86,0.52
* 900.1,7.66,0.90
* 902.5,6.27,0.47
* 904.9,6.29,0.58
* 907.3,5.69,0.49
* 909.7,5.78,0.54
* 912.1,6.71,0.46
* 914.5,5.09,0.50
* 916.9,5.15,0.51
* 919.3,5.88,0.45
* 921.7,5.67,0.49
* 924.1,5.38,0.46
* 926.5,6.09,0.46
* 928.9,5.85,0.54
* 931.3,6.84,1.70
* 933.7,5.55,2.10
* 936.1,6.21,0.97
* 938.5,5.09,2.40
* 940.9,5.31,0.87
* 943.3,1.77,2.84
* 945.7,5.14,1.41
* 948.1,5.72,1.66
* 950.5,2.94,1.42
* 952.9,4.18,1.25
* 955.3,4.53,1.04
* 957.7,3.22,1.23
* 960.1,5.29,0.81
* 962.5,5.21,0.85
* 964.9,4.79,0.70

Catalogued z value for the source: 0.146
